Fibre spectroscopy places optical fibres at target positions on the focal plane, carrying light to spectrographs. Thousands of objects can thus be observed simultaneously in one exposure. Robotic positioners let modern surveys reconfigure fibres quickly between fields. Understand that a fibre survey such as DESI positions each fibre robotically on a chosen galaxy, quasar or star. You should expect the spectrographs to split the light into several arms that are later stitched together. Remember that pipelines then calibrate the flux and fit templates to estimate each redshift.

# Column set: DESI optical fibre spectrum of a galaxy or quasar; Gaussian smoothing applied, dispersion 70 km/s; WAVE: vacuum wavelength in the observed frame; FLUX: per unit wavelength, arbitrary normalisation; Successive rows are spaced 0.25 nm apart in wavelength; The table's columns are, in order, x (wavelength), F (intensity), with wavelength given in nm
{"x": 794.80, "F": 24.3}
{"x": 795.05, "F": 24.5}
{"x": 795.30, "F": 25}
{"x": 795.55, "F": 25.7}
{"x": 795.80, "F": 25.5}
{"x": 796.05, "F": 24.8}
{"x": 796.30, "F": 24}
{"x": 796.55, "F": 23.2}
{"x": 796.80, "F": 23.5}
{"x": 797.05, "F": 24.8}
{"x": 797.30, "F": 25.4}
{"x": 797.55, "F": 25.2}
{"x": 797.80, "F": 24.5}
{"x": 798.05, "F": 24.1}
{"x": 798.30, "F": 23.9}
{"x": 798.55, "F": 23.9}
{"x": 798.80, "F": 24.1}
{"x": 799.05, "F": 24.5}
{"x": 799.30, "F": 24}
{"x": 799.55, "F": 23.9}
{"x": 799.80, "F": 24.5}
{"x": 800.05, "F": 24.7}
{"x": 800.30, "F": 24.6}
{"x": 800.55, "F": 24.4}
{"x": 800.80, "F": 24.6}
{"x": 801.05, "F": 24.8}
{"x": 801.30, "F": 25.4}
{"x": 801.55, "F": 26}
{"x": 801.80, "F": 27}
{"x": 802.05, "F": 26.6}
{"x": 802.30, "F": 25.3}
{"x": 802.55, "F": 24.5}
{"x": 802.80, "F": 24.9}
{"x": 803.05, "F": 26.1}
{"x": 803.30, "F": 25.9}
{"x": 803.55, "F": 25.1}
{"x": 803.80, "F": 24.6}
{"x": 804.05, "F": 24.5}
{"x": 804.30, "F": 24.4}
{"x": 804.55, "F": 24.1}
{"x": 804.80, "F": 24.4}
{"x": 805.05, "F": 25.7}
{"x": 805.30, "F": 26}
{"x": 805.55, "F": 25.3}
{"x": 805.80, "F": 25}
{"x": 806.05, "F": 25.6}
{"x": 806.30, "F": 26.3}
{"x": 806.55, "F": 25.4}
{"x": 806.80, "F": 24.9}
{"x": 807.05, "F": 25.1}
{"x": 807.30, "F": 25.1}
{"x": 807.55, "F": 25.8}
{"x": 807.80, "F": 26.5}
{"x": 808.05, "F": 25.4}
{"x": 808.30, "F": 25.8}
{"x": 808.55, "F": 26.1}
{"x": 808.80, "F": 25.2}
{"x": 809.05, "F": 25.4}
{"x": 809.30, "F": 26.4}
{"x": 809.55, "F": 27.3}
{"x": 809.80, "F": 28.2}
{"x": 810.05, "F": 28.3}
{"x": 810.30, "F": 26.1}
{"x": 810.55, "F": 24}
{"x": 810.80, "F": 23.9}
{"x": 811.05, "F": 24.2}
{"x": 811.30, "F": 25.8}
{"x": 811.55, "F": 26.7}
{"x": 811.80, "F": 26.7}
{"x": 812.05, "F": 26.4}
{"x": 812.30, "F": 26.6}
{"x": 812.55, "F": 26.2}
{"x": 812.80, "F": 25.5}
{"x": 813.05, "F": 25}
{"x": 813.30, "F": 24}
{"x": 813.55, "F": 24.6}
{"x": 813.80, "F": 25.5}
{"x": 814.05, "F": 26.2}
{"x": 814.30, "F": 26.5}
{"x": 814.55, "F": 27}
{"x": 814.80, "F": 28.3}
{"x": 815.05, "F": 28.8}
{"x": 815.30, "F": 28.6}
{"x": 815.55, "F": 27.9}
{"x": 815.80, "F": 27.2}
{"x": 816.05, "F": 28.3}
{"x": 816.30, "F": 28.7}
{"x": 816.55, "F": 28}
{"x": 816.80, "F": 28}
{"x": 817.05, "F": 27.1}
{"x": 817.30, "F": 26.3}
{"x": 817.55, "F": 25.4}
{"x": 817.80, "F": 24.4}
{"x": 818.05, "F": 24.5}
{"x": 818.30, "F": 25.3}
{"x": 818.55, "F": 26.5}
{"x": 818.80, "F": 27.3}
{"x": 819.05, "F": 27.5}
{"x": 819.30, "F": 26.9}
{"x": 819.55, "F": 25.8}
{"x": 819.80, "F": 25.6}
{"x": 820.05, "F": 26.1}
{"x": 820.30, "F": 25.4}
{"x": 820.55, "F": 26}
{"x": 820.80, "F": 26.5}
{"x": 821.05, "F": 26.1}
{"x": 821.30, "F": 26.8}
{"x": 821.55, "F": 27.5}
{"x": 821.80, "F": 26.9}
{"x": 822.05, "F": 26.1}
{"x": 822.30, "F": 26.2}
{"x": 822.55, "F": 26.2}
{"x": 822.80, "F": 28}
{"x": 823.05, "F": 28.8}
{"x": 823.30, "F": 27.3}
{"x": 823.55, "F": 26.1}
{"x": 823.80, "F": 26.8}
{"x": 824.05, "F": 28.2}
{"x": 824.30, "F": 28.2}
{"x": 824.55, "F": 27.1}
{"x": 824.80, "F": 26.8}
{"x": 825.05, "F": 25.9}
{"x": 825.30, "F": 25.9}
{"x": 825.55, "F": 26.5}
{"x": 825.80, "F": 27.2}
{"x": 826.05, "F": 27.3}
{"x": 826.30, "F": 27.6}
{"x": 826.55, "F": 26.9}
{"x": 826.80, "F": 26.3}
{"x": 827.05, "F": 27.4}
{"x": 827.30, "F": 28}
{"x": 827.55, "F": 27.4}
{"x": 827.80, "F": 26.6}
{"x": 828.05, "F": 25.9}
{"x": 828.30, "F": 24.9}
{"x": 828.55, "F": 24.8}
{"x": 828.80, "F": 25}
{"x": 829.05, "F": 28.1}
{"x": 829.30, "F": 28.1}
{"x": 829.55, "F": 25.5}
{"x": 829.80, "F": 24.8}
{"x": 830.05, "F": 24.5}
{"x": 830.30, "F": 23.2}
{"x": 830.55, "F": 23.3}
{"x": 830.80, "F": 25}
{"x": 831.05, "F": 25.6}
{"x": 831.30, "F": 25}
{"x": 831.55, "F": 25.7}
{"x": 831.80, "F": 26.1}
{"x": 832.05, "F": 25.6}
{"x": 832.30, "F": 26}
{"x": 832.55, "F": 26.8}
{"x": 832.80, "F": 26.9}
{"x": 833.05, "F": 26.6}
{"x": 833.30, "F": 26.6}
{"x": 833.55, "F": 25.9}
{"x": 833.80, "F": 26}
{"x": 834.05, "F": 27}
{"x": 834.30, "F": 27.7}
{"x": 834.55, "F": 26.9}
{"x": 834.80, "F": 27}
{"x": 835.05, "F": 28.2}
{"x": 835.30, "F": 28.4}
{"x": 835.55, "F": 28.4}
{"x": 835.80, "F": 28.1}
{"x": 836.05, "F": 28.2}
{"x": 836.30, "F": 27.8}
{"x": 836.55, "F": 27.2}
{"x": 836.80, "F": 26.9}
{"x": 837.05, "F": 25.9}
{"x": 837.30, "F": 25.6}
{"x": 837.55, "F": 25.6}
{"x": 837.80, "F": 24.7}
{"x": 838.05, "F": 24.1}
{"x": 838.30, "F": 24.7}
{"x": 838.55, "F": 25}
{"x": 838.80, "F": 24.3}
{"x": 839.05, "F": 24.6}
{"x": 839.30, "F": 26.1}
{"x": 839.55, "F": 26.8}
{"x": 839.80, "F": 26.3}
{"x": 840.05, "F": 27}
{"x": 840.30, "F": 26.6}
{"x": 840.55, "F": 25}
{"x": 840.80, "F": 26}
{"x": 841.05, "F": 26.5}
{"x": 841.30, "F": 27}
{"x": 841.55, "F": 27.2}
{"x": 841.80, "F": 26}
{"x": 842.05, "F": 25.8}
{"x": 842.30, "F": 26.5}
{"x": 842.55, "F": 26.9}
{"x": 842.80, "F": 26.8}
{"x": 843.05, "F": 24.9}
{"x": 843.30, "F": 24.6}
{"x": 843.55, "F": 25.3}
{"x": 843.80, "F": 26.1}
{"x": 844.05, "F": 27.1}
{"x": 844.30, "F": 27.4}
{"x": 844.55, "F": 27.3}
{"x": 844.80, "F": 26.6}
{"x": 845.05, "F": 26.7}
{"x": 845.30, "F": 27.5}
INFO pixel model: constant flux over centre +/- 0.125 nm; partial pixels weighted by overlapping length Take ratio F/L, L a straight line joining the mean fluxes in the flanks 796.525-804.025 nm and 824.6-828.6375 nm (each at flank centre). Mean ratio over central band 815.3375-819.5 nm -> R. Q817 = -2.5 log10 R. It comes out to -0.036 mag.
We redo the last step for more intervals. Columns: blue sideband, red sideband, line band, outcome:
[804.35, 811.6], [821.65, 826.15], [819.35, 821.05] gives 0.029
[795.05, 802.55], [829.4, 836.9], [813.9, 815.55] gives -0.084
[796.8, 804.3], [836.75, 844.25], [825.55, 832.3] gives -0.018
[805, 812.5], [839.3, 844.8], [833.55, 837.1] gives -0.046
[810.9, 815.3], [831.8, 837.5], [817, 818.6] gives 0.034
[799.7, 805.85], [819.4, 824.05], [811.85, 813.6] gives 0.015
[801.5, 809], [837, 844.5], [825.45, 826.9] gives -0.053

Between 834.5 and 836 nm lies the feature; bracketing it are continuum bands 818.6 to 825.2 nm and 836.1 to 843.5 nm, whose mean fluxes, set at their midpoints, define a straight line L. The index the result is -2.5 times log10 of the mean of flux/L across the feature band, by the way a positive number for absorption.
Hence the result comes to -0.07 mag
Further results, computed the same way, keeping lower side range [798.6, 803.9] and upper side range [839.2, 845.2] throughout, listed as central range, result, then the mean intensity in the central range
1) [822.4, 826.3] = -0.05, 27.1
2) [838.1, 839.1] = 0.07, 24.6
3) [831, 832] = 0.02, 25.6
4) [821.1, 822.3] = -0.04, 26.7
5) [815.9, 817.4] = -0.09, 27.7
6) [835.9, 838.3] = 0.00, 26.2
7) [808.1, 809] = -0.02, 25.7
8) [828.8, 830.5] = 0.02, 25.5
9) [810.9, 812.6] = -0.03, 26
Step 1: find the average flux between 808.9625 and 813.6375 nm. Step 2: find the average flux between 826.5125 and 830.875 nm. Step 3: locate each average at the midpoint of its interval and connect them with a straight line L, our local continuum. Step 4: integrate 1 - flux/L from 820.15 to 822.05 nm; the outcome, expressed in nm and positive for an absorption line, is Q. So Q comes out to -0.04 nm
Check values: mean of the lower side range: 25.9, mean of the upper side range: 25.9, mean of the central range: 26.4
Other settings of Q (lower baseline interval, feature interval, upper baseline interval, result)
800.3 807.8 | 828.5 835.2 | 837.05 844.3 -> -0.079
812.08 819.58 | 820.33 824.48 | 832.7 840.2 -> -0.060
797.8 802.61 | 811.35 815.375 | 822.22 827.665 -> -0.056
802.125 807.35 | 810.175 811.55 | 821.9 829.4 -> 0.037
